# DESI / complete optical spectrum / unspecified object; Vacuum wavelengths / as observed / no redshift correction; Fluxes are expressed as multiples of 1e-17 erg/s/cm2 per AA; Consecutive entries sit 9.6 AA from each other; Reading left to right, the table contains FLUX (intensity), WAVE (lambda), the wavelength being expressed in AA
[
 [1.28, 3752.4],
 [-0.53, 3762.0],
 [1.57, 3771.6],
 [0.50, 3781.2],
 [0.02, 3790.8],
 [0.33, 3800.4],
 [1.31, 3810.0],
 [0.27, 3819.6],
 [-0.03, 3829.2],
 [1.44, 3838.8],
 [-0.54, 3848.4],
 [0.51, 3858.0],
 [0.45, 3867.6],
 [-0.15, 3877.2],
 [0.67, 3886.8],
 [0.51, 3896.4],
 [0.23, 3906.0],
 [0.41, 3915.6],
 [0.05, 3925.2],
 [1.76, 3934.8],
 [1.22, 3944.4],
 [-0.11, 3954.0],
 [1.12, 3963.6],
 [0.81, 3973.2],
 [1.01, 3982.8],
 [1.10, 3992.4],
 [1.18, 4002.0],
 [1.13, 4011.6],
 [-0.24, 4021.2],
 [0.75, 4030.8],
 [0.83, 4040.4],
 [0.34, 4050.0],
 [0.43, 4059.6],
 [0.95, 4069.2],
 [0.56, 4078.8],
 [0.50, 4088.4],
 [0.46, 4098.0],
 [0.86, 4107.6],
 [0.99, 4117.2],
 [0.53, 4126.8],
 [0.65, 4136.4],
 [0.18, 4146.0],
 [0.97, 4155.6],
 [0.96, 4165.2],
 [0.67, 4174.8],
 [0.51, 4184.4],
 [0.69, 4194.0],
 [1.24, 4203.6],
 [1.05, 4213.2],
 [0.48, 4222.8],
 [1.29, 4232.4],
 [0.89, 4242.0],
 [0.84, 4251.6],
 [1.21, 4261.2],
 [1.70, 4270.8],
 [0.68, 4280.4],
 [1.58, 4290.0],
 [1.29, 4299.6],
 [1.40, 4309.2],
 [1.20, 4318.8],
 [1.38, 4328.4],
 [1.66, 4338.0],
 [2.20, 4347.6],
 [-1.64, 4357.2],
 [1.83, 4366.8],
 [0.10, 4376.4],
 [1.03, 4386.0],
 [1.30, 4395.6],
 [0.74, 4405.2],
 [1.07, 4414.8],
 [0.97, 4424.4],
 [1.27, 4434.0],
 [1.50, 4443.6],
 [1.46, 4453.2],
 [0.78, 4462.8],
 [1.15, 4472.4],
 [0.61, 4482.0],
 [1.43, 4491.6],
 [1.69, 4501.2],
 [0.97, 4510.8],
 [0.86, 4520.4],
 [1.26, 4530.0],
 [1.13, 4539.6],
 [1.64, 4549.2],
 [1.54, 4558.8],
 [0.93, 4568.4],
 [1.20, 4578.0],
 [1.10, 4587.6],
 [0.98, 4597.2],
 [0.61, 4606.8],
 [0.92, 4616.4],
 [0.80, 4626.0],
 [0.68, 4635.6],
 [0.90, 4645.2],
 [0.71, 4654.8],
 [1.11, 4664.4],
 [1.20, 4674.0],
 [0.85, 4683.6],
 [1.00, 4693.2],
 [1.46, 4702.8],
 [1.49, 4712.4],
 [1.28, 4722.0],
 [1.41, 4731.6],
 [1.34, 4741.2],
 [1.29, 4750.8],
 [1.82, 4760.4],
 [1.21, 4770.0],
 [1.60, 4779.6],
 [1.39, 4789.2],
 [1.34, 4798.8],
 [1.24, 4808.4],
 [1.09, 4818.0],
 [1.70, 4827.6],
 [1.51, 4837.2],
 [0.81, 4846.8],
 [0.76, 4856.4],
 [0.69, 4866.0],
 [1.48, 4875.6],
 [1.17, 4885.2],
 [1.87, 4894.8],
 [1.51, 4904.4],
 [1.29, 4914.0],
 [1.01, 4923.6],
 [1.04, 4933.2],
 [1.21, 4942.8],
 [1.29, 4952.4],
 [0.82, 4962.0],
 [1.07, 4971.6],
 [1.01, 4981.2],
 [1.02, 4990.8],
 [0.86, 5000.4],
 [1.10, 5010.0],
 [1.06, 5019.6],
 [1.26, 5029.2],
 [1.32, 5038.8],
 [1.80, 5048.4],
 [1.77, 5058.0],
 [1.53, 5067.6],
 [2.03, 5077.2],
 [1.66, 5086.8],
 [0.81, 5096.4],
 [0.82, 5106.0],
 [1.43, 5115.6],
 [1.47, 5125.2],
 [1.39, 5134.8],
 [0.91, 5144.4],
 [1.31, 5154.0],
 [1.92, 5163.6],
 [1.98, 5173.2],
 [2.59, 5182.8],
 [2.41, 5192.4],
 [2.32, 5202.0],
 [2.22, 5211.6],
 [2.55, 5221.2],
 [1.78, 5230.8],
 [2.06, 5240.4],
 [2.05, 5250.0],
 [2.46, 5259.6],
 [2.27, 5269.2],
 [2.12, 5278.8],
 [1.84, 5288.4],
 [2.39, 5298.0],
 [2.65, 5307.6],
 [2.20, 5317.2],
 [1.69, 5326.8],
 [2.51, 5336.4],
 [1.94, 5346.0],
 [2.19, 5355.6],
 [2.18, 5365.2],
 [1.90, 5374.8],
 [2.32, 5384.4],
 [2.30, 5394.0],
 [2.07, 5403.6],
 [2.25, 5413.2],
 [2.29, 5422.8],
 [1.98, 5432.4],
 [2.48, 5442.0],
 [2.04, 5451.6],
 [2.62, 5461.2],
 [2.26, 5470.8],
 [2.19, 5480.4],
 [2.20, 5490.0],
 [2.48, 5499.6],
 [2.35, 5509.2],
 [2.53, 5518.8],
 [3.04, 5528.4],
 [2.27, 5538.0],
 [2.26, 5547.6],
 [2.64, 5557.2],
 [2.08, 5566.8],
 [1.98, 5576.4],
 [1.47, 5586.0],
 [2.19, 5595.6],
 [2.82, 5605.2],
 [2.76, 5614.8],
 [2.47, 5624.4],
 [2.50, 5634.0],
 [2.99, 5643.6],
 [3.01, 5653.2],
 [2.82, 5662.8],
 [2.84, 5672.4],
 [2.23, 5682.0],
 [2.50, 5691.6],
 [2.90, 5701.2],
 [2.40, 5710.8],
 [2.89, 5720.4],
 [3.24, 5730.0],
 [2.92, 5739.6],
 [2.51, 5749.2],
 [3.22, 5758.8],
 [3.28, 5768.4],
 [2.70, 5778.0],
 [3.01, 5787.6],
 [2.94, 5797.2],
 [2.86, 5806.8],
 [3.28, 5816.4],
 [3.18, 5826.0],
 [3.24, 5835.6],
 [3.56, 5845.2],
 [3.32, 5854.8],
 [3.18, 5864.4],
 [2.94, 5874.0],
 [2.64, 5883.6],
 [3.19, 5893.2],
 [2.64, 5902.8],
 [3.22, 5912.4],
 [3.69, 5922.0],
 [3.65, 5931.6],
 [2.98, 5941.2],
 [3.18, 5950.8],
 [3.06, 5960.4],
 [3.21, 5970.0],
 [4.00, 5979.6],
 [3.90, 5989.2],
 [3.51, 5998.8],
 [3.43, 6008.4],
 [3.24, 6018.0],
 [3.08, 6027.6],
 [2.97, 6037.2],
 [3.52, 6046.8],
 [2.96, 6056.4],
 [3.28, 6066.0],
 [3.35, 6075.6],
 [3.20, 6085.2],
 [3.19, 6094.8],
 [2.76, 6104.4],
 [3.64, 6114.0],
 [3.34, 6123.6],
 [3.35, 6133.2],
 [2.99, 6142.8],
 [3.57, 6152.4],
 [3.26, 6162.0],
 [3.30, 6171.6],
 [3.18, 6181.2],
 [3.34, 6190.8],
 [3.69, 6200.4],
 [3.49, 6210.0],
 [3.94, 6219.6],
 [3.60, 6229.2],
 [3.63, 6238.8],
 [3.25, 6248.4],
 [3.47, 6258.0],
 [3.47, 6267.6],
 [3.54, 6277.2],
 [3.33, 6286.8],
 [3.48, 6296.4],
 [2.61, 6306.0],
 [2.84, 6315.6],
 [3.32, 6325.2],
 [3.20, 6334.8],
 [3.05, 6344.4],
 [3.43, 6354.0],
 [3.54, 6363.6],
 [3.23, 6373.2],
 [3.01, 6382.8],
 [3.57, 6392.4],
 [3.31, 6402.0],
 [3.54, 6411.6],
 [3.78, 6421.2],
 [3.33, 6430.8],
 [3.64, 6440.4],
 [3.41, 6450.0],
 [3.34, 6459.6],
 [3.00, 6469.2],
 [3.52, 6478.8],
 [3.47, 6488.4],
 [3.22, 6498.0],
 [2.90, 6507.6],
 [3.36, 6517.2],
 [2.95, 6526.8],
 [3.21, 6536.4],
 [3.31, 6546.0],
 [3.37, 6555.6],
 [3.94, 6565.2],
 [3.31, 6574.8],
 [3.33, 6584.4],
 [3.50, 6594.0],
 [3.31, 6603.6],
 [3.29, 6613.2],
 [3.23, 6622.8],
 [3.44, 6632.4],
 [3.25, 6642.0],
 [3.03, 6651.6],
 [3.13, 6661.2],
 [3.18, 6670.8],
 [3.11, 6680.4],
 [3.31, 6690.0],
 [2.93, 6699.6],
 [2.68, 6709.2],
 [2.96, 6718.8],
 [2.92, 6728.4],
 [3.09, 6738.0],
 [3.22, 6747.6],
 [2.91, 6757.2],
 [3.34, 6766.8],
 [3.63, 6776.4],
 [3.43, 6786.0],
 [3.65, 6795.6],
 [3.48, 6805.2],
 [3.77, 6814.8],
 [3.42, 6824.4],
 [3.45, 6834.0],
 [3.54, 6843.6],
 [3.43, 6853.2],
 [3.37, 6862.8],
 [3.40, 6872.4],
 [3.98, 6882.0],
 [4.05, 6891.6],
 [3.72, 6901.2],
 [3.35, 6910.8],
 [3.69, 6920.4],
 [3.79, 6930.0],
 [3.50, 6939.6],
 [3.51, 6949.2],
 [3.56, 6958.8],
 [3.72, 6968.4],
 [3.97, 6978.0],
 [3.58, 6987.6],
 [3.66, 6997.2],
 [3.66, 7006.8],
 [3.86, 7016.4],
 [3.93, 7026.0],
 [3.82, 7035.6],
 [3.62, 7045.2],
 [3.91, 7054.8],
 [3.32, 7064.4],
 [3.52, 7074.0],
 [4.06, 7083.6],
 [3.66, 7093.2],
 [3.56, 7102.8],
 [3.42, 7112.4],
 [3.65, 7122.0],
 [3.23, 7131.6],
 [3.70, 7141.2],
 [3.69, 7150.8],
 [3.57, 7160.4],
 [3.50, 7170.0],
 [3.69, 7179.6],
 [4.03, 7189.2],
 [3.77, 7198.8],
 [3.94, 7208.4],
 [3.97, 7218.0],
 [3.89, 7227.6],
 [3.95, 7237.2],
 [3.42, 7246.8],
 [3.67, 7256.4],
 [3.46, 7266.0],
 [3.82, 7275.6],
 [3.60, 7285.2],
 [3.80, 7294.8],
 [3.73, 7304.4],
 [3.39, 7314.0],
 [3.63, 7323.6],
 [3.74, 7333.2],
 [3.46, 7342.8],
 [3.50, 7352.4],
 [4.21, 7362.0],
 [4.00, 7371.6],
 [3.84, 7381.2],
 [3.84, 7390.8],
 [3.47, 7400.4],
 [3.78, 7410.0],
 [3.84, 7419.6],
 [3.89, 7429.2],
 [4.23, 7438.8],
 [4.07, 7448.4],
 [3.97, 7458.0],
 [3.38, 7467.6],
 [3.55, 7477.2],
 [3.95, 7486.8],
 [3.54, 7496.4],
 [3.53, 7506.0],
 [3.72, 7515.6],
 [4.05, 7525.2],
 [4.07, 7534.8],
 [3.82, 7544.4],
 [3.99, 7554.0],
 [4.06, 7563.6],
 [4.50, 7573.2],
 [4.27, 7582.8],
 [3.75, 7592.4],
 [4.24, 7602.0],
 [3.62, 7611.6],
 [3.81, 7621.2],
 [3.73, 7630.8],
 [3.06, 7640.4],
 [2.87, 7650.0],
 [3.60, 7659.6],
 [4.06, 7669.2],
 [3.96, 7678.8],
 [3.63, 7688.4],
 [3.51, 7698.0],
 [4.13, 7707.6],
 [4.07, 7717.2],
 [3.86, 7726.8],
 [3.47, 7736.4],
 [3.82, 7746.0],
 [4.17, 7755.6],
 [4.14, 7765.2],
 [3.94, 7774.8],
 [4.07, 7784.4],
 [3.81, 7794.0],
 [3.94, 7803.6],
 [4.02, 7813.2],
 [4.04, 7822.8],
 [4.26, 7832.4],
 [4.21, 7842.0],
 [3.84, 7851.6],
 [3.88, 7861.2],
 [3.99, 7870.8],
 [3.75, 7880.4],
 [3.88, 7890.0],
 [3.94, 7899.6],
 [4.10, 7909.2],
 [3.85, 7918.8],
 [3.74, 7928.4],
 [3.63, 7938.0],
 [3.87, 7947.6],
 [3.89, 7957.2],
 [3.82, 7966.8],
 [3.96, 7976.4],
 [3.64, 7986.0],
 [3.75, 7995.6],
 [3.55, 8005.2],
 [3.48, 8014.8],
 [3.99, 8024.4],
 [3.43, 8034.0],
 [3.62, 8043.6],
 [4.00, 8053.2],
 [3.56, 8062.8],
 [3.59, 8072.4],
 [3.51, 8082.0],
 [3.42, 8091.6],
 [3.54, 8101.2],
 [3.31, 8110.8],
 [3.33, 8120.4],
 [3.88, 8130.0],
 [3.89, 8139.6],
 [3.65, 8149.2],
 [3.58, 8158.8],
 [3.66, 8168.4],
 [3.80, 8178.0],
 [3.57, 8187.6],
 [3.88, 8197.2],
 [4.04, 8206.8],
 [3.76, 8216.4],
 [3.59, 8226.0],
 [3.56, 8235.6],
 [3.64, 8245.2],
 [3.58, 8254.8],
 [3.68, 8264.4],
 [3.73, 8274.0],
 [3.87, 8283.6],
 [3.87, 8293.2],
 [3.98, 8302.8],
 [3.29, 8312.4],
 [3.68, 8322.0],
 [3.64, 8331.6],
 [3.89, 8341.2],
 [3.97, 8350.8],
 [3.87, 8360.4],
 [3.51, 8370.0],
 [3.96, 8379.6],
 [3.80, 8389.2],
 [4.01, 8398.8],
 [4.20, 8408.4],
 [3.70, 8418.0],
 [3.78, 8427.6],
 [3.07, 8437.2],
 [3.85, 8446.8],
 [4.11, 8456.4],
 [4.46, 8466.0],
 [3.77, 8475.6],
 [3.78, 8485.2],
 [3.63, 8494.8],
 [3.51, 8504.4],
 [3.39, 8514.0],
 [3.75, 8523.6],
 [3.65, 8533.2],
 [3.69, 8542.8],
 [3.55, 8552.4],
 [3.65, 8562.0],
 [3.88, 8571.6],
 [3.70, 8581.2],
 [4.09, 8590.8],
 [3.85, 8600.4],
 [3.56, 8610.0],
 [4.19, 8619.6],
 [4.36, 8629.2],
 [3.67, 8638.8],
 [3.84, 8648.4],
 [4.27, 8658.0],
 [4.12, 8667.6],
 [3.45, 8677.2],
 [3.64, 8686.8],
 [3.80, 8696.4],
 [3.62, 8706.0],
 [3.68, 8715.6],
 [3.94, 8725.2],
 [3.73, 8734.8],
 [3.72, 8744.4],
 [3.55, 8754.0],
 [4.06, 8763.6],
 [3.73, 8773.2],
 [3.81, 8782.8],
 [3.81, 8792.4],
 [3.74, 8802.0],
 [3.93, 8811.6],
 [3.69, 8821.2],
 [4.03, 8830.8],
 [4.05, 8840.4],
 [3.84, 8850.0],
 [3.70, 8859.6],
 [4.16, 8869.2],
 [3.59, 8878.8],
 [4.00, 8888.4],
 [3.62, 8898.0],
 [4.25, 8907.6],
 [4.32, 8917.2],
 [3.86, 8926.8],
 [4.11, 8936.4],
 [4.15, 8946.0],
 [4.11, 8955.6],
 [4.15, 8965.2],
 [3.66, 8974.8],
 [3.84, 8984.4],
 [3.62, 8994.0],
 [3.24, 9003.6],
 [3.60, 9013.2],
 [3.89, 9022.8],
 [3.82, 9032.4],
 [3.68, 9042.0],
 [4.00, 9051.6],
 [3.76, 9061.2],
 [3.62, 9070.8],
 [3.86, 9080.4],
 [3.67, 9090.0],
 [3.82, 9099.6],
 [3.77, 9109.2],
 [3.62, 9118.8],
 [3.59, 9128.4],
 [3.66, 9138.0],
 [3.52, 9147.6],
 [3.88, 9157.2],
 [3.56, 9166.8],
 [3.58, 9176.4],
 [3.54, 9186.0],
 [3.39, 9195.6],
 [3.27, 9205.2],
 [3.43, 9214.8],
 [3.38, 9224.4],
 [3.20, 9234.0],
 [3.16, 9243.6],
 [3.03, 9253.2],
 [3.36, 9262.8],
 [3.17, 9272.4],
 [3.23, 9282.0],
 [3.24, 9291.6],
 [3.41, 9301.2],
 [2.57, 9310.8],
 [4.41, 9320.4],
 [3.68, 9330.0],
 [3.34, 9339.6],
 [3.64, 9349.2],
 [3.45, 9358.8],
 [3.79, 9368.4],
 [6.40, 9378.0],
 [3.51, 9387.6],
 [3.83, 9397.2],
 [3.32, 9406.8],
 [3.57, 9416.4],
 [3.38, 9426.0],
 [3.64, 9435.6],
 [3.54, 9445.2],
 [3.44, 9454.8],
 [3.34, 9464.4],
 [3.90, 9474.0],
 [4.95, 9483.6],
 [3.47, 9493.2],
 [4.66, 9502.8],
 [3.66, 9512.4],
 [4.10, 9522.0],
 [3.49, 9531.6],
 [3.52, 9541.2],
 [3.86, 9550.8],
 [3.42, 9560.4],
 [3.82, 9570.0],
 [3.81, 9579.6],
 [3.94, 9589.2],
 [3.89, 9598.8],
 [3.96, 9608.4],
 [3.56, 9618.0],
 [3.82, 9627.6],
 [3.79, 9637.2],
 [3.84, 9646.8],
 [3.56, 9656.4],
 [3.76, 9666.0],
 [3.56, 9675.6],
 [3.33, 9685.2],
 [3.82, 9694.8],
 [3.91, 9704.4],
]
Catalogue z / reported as 0.30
